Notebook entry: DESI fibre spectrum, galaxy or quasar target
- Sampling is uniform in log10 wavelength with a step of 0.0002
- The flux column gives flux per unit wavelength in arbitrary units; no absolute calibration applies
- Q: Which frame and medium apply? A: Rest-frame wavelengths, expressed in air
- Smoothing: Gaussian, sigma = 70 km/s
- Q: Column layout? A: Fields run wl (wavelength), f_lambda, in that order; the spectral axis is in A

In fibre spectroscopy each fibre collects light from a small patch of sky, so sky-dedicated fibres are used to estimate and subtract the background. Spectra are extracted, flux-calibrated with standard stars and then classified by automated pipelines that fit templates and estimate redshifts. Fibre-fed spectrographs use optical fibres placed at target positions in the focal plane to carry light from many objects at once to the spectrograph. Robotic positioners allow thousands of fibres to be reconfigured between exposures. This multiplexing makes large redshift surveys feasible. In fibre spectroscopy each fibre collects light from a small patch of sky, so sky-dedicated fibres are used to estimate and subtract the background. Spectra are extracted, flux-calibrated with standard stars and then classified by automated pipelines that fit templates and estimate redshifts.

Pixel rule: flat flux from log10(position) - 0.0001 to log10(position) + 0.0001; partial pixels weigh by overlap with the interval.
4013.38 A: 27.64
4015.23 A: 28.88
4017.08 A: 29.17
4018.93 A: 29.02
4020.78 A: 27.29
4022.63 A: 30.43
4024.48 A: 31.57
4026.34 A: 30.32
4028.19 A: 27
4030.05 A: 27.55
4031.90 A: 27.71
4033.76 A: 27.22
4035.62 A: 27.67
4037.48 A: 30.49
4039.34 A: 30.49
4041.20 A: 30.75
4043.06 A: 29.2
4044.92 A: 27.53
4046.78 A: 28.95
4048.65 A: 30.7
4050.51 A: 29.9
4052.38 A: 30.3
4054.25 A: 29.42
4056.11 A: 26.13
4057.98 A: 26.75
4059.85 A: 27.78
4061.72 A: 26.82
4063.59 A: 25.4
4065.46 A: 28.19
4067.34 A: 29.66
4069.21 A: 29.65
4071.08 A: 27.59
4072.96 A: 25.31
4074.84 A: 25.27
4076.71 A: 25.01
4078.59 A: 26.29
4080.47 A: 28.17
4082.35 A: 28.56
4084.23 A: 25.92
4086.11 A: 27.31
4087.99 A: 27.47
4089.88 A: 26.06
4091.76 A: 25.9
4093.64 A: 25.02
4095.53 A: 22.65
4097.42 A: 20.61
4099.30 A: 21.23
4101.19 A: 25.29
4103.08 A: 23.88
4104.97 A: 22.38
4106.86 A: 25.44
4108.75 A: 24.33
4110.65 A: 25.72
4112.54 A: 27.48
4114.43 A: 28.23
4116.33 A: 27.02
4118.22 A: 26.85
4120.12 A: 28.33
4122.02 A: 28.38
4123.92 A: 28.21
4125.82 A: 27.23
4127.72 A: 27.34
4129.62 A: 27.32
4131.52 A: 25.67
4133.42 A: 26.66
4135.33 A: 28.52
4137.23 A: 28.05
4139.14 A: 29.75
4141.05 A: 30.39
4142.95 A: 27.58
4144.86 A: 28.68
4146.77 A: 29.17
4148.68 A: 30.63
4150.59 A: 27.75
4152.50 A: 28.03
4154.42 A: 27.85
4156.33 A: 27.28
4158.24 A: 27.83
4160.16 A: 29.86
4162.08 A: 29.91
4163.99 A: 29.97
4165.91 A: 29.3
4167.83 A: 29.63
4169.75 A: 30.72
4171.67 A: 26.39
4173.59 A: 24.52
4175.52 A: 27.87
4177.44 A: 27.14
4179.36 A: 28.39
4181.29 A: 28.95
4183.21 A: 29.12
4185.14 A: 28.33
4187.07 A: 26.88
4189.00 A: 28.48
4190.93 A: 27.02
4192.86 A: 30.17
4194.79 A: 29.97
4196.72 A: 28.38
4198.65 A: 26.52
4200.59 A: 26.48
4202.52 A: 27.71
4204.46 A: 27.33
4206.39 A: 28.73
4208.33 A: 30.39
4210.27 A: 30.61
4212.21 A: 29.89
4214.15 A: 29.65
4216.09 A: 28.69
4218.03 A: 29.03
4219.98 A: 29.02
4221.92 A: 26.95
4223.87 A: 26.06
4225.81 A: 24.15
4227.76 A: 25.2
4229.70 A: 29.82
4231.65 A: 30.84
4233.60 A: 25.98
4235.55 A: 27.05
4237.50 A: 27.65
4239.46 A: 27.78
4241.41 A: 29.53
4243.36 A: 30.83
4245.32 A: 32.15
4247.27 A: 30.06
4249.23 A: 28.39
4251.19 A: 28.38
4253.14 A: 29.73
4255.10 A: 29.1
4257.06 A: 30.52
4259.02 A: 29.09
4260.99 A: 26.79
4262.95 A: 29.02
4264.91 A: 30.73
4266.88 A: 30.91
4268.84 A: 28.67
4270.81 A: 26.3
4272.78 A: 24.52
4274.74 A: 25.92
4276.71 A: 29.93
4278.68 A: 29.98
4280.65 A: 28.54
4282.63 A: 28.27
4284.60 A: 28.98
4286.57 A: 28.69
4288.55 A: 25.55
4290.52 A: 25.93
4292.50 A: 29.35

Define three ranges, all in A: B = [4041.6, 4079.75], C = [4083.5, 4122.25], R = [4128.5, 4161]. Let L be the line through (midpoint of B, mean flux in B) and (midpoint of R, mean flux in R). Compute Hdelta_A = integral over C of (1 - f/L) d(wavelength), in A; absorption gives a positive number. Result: 3.61 A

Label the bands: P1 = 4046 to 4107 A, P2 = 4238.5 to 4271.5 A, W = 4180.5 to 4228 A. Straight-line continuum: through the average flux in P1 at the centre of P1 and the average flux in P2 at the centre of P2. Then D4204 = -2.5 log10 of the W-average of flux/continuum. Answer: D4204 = 0.01 mag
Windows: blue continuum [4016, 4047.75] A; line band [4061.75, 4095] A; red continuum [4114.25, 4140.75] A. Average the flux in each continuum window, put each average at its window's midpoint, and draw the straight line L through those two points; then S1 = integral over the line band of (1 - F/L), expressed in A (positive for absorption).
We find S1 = 1.8 A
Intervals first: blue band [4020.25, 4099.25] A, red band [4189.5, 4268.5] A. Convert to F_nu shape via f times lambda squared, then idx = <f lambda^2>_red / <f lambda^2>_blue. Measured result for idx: 1.1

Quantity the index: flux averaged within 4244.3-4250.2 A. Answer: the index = 30.2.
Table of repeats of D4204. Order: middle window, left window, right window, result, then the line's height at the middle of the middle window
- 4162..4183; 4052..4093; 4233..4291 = -0.02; 27.9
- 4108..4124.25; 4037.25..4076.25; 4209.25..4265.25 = 0.05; 28.4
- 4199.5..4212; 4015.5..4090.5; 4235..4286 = 0.00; 28.6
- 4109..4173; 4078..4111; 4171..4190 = -0.07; 26.5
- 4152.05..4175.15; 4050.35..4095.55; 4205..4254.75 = -0.02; 28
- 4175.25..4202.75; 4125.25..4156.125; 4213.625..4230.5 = -0.01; 27.8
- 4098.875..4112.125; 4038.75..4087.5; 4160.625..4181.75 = 0.16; 28.1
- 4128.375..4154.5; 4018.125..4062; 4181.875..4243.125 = 0.01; 28.5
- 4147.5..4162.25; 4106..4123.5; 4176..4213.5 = -0.03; 27.7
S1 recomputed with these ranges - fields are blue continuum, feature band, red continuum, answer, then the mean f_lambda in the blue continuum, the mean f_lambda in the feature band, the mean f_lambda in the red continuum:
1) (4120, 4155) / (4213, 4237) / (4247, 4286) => 0.7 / 28.2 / 27.7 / 28.7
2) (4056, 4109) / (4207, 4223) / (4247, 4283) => -0.8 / 25.9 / 29.2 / 28.6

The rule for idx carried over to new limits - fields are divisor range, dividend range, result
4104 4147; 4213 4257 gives 1.10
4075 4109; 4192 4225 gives 1.20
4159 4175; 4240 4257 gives 1.08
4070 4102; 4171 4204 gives 1.14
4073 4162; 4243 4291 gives 1.15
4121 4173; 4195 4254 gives 1.04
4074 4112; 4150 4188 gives 1.17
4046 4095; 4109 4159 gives 1.05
